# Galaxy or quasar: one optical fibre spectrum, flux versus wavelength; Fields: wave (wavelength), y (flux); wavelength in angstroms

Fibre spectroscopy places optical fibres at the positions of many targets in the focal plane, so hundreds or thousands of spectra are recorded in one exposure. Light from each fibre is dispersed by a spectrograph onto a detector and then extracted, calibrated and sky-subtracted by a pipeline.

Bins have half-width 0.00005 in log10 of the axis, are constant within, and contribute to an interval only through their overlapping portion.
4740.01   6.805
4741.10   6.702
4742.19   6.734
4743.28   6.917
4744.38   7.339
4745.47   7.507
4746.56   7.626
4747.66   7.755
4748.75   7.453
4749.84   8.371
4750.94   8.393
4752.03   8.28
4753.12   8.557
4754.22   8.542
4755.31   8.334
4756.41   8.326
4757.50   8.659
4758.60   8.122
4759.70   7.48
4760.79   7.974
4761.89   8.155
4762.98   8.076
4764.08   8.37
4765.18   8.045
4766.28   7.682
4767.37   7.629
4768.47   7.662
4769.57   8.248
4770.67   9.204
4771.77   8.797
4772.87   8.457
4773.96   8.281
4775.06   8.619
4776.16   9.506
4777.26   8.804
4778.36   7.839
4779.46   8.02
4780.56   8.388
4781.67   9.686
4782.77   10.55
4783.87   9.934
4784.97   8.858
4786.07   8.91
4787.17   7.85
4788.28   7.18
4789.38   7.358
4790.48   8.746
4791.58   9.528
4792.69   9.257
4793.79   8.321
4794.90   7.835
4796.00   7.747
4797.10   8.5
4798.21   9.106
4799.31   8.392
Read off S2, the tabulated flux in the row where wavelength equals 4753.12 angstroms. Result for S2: 8.557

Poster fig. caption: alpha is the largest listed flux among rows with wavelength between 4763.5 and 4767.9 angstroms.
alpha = 8.37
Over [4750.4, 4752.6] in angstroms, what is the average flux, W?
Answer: 8.37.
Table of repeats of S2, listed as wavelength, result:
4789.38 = 7.358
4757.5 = 8.659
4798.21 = 9.106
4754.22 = 8.542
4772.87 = 8.457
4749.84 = 8.371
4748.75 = 7.453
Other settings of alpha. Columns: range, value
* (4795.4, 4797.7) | 8.5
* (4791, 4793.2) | 9.528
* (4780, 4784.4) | 10.55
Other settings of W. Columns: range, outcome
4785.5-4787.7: 8.41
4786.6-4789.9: 7.47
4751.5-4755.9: 8.43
